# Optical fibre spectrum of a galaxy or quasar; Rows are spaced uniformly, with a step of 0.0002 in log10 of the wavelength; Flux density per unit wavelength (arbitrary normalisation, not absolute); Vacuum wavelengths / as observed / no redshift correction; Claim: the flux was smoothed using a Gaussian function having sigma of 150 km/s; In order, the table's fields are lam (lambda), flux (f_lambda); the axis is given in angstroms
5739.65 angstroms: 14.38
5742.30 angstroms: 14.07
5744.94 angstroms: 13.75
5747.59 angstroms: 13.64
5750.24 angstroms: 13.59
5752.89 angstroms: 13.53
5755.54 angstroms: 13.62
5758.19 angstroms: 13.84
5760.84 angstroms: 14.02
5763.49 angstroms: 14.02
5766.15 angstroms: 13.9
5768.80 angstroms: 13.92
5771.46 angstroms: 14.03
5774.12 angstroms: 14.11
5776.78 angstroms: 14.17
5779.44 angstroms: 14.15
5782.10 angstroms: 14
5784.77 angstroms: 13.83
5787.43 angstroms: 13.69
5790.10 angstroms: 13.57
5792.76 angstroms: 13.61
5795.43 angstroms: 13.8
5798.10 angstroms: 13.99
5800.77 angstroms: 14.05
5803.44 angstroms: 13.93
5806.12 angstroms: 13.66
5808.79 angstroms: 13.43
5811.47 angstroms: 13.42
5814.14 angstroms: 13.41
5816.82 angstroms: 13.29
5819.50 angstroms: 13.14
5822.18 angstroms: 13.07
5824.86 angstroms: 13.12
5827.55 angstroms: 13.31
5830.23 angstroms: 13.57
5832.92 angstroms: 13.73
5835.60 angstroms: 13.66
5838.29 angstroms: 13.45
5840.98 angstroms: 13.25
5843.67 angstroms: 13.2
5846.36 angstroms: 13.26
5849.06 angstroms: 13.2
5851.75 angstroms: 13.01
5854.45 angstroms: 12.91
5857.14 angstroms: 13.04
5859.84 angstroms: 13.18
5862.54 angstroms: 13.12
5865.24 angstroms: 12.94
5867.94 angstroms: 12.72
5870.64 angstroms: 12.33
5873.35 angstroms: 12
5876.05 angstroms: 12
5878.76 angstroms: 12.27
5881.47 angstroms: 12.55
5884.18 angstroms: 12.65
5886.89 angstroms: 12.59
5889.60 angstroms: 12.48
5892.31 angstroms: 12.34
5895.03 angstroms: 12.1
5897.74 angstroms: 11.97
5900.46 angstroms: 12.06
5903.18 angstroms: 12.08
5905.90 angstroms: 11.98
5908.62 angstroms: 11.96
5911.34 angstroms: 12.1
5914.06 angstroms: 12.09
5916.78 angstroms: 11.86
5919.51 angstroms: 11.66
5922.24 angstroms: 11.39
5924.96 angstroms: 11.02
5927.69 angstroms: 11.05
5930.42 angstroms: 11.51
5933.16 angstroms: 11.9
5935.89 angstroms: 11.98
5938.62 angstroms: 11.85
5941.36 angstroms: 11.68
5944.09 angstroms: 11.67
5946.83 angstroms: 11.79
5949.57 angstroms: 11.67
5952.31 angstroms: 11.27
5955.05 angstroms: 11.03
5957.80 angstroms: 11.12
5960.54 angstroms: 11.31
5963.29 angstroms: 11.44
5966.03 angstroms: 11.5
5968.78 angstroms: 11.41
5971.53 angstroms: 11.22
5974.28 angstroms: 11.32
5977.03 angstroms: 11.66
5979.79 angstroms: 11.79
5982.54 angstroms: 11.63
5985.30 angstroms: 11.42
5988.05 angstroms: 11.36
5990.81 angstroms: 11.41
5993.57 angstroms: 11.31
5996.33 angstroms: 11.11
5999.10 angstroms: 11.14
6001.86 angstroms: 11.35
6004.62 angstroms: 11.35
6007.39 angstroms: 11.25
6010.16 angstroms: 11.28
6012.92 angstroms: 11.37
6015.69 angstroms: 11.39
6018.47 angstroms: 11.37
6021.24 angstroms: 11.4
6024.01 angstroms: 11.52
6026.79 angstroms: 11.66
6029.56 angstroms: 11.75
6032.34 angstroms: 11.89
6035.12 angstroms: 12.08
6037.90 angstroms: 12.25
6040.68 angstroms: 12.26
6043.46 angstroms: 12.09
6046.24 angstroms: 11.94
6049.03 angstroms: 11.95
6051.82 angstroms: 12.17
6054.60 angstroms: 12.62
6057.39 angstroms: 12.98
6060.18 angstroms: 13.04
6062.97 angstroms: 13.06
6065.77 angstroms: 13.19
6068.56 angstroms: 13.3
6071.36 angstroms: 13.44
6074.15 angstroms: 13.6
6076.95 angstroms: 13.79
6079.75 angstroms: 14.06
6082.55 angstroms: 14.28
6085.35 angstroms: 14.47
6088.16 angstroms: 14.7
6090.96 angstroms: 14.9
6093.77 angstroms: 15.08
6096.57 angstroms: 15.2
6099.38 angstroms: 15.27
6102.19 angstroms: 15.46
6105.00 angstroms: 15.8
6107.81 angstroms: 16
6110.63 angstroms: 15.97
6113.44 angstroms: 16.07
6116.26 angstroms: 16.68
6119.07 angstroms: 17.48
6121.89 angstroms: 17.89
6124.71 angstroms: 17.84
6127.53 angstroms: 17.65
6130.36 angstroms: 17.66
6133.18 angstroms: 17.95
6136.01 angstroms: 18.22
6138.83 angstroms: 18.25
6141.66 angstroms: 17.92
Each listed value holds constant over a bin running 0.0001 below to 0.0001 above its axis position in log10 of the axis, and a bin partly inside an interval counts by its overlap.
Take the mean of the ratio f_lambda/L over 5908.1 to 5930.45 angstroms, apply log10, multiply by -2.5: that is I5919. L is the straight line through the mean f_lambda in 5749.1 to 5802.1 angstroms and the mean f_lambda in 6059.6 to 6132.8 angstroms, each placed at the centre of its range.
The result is 0.24 mag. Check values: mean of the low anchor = 13.9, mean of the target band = 11.6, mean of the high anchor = 15.3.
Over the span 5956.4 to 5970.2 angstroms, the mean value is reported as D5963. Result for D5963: 11.4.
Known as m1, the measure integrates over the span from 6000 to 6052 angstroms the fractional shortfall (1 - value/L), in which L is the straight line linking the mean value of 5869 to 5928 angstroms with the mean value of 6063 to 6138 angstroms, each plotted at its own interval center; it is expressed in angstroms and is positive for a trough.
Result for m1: 9.5 angstroms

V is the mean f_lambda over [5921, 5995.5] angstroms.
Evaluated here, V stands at 11.5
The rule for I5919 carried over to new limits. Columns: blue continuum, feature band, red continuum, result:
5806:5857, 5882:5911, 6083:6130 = 0.143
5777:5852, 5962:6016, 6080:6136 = 0.305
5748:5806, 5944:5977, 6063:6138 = 0.287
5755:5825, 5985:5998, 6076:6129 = 0.309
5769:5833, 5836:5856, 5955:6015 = -0.008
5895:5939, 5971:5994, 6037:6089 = 0.083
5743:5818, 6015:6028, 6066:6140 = 0.311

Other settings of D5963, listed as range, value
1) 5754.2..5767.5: 13.9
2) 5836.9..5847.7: 13.3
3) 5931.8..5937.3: 12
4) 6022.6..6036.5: 11.8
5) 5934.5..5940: 11.9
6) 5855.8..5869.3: 13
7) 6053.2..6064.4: 12.9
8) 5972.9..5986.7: 11.6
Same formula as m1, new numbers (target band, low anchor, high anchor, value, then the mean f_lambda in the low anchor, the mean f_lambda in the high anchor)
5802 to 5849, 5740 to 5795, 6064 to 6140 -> 2.6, 13.9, 15.7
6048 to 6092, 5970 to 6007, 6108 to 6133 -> 4.3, 11.4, 17.1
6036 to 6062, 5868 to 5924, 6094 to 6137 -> 5.0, 12.1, 16.7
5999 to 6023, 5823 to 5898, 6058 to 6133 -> 5.1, 12.9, 15.3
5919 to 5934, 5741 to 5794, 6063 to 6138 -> 3.4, 13.9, 15.6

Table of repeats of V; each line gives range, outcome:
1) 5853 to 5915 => 12.4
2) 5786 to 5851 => 13.5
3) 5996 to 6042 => 11.6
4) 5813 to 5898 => 12.9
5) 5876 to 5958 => 11.9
